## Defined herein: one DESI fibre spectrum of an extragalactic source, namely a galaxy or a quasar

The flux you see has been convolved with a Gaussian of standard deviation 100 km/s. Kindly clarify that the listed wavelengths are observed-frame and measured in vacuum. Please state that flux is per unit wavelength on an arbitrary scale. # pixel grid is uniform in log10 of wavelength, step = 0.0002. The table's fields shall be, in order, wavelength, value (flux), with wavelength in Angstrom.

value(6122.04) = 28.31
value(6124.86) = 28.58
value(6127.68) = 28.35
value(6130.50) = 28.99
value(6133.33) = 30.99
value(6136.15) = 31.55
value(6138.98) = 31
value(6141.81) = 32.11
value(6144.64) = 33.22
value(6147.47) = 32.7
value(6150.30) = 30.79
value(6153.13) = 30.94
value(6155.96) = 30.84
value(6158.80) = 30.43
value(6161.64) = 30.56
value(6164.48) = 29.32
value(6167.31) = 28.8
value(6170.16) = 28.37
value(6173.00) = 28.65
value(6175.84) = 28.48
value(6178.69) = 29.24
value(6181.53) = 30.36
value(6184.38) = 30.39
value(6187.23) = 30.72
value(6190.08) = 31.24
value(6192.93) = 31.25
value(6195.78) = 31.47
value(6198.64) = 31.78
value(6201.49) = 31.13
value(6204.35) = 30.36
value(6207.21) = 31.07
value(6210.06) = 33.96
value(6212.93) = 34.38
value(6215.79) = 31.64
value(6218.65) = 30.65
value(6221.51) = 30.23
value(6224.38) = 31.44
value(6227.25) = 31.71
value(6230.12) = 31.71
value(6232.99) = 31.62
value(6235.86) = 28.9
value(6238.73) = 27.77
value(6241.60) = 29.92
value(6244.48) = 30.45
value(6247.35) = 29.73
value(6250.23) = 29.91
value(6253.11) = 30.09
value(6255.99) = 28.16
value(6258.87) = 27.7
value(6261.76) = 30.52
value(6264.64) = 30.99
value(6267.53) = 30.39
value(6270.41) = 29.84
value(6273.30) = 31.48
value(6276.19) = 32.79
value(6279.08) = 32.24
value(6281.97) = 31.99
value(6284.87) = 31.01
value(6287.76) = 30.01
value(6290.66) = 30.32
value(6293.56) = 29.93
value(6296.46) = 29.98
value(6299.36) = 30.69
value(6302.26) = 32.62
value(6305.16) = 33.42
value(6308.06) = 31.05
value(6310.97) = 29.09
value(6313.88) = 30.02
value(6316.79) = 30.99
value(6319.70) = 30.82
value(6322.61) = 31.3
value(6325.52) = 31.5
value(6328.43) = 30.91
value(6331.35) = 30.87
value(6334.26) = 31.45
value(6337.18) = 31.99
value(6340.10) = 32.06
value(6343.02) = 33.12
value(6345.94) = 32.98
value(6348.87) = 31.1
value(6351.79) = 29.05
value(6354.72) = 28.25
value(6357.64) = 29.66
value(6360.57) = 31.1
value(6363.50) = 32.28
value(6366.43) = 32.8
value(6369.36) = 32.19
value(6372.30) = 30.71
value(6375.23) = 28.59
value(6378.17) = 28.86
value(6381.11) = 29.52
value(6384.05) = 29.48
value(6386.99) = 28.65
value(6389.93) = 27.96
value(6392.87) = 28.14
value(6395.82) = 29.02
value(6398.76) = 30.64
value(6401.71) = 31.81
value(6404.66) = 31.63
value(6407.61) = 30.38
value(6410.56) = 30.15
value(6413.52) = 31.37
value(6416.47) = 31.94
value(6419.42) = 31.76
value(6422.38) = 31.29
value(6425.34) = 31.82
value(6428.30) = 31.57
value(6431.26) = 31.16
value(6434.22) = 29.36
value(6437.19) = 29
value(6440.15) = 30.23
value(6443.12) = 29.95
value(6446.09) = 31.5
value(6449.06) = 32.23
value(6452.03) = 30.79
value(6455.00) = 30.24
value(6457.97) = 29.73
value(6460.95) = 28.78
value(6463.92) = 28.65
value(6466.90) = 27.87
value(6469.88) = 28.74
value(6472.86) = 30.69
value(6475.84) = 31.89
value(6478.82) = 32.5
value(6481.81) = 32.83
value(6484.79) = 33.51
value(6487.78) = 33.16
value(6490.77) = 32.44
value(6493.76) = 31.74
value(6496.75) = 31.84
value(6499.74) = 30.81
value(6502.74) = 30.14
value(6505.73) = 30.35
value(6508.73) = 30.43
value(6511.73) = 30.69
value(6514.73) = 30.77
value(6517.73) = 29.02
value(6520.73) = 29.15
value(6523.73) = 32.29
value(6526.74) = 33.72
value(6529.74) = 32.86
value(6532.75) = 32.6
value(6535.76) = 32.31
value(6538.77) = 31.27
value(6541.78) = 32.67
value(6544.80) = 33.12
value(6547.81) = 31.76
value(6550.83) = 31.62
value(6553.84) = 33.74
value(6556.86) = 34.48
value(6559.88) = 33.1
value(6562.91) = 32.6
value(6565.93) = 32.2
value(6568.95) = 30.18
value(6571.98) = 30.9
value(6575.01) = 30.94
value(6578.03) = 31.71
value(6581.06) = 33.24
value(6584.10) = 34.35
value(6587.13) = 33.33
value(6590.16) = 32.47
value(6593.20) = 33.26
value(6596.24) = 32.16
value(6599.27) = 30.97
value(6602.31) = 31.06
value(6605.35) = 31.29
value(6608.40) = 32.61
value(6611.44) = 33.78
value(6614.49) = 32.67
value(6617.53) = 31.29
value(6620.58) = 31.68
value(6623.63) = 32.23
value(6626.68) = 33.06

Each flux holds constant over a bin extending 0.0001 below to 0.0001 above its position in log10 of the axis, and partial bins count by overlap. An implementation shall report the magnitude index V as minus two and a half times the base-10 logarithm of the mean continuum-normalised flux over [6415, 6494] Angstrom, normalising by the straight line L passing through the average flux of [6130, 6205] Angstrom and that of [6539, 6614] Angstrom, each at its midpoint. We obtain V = 0.03 mag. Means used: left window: 30.6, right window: 32.4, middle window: 30.9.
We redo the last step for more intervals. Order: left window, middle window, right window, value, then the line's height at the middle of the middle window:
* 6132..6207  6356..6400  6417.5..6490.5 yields 0.03 mag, 30.8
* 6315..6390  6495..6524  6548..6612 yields 0.05 mag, 31.9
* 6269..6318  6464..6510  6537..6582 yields 0.02 mag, 31.9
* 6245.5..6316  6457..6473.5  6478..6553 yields 0.09 mag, 31.5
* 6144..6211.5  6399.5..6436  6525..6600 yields 0.02 mag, 31.8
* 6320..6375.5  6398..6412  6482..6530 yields 0.01 mag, 31.3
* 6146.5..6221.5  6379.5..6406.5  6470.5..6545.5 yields 0.06 mag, 31.3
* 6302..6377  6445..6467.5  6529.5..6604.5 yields 0.06 mag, 31.7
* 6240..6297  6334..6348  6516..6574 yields -0.05 mag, 30.8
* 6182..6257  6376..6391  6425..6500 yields 0.07 mag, 30.9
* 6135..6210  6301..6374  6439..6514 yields -0.02 mag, 30.8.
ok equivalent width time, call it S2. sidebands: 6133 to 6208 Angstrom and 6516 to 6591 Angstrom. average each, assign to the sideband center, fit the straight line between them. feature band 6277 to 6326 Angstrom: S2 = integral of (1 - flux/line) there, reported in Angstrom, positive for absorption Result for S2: 0.3 Angstrom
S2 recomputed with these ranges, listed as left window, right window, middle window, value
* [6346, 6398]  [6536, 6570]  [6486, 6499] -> -0.25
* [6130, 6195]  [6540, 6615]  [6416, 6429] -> 0.01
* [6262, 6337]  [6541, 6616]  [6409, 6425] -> 0.14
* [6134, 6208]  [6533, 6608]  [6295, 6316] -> 0.15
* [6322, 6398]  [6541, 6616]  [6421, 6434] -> -0.07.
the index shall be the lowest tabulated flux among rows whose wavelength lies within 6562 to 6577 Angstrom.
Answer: 30.18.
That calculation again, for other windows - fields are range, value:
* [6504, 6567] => 29.02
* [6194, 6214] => 30.36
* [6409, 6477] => 27.87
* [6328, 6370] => 28.25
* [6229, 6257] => 27.77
